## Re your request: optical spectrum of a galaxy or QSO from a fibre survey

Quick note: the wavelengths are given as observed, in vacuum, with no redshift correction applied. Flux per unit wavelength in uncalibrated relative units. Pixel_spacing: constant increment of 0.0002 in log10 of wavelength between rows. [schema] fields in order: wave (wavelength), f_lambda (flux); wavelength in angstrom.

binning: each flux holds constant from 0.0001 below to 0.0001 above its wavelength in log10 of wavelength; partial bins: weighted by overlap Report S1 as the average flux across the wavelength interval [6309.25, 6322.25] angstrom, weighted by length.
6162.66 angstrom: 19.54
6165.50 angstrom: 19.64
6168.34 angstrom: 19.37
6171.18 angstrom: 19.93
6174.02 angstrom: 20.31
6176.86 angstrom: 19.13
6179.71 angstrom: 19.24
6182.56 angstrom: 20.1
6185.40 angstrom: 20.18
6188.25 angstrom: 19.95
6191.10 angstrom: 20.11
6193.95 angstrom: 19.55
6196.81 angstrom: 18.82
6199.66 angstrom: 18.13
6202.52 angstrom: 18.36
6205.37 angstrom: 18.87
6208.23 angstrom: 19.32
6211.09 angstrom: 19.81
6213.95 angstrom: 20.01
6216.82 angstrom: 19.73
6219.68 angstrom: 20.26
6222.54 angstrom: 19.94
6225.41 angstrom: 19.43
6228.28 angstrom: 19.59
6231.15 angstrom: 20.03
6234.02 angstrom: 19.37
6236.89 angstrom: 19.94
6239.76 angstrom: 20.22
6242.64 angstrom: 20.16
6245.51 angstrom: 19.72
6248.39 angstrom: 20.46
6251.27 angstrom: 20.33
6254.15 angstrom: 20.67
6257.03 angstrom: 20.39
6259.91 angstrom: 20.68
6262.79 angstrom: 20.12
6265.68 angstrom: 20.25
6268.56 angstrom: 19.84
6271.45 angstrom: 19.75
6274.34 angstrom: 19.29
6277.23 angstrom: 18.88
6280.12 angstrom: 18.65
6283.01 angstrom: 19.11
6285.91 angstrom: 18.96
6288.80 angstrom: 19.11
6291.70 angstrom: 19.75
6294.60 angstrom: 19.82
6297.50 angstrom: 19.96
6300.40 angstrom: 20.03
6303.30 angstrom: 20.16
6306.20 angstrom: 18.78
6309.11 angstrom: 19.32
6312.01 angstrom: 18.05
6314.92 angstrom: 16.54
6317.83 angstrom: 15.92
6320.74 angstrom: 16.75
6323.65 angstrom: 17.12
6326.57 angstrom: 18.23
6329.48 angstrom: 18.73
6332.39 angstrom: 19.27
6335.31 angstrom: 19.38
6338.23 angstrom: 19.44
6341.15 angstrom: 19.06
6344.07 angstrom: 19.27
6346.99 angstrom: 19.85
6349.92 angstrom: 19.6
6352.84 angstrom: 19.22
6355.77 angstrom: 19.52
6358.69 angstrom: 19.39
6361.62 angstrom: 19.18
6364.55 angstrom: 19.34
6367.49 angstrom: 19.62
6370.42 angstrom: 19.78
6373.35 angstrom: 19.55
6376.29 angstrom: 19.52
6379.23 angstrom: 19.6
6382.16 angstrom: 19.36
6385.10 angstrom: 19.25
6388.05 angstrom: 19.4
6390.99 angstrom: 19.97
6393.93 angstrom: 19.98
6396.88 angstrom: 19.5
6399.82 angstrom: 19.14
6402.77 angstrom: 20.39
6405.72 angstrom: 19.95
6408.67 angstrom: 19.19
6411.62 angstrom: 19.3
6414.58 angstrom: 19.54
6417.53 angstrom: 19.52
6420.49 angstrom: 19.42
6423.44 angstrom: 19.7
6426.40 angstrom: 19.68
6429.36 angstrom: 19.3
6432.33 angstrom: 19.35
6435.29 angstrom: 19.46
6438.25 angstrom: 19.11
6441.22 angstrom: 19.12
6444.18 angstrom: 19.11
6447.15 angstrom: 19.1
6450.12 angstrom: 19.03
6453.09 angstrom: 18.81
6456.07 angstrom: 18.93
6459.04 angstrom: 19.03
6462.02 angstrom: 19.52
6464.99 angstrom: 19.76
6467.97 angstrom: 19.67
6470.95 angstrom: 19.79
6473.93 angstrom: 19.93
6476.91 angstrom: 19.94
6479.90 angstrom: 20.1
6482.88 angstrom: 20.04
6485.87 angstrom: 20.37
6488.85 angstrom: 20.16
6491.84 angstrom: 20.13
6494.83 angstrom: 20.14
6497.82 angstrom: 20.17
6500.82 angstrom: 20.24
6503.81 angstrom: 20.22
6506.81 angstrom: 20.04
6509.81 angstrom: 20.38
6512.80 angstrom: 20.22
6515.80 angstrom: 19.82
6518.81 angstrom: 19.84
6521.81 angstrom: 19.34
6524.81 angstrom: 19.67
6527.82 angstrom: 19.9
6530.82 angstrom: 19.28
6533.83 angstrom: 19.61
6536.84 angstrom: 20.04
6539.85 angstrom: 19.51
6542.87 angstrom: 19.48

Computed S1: 17.1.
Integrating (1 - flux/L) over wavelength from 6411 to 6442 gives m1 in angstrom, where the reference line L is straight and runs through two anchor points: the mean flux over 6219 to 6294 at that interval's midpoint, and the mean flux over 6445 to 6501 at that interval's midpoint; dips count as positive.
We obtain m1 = 0.5 angstrom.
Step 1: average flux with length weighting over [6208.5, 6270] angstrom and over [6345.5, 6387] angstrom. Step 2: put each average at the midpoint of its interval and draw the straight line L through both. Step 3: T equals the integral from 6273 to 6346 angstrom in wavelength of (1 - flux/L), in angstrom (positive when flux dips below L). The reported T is 3.5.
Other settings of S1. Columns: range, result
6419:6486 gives 19.5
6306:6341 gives 18.1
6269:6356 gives 18.9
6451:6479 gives 19.5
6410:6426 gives 19.5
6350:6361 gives 19.4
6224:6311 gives 19.8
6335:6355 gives 19.4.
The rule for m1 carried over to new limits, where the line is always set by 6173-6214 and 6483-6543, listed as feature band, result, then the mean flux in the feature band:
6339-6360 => 0.3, 19.4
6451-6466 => 0.5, 19.2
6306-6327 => 2.3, 17.5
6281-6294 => 0.2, 19.2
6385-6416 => 0.2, 19.6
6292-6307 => -0.1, 19.8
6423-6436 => 0.2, 19.5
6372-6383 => 0.1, 19.5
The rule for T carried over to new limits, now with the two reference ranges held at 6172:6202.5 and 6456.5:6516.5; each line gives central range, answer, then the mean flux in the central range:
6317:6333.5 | 1.7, 17.7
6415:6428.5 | 0.2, 19.6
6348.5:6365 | 0.3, 19.4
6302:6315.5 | 0.7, 18.7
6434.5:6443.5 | 0.3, 19.2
